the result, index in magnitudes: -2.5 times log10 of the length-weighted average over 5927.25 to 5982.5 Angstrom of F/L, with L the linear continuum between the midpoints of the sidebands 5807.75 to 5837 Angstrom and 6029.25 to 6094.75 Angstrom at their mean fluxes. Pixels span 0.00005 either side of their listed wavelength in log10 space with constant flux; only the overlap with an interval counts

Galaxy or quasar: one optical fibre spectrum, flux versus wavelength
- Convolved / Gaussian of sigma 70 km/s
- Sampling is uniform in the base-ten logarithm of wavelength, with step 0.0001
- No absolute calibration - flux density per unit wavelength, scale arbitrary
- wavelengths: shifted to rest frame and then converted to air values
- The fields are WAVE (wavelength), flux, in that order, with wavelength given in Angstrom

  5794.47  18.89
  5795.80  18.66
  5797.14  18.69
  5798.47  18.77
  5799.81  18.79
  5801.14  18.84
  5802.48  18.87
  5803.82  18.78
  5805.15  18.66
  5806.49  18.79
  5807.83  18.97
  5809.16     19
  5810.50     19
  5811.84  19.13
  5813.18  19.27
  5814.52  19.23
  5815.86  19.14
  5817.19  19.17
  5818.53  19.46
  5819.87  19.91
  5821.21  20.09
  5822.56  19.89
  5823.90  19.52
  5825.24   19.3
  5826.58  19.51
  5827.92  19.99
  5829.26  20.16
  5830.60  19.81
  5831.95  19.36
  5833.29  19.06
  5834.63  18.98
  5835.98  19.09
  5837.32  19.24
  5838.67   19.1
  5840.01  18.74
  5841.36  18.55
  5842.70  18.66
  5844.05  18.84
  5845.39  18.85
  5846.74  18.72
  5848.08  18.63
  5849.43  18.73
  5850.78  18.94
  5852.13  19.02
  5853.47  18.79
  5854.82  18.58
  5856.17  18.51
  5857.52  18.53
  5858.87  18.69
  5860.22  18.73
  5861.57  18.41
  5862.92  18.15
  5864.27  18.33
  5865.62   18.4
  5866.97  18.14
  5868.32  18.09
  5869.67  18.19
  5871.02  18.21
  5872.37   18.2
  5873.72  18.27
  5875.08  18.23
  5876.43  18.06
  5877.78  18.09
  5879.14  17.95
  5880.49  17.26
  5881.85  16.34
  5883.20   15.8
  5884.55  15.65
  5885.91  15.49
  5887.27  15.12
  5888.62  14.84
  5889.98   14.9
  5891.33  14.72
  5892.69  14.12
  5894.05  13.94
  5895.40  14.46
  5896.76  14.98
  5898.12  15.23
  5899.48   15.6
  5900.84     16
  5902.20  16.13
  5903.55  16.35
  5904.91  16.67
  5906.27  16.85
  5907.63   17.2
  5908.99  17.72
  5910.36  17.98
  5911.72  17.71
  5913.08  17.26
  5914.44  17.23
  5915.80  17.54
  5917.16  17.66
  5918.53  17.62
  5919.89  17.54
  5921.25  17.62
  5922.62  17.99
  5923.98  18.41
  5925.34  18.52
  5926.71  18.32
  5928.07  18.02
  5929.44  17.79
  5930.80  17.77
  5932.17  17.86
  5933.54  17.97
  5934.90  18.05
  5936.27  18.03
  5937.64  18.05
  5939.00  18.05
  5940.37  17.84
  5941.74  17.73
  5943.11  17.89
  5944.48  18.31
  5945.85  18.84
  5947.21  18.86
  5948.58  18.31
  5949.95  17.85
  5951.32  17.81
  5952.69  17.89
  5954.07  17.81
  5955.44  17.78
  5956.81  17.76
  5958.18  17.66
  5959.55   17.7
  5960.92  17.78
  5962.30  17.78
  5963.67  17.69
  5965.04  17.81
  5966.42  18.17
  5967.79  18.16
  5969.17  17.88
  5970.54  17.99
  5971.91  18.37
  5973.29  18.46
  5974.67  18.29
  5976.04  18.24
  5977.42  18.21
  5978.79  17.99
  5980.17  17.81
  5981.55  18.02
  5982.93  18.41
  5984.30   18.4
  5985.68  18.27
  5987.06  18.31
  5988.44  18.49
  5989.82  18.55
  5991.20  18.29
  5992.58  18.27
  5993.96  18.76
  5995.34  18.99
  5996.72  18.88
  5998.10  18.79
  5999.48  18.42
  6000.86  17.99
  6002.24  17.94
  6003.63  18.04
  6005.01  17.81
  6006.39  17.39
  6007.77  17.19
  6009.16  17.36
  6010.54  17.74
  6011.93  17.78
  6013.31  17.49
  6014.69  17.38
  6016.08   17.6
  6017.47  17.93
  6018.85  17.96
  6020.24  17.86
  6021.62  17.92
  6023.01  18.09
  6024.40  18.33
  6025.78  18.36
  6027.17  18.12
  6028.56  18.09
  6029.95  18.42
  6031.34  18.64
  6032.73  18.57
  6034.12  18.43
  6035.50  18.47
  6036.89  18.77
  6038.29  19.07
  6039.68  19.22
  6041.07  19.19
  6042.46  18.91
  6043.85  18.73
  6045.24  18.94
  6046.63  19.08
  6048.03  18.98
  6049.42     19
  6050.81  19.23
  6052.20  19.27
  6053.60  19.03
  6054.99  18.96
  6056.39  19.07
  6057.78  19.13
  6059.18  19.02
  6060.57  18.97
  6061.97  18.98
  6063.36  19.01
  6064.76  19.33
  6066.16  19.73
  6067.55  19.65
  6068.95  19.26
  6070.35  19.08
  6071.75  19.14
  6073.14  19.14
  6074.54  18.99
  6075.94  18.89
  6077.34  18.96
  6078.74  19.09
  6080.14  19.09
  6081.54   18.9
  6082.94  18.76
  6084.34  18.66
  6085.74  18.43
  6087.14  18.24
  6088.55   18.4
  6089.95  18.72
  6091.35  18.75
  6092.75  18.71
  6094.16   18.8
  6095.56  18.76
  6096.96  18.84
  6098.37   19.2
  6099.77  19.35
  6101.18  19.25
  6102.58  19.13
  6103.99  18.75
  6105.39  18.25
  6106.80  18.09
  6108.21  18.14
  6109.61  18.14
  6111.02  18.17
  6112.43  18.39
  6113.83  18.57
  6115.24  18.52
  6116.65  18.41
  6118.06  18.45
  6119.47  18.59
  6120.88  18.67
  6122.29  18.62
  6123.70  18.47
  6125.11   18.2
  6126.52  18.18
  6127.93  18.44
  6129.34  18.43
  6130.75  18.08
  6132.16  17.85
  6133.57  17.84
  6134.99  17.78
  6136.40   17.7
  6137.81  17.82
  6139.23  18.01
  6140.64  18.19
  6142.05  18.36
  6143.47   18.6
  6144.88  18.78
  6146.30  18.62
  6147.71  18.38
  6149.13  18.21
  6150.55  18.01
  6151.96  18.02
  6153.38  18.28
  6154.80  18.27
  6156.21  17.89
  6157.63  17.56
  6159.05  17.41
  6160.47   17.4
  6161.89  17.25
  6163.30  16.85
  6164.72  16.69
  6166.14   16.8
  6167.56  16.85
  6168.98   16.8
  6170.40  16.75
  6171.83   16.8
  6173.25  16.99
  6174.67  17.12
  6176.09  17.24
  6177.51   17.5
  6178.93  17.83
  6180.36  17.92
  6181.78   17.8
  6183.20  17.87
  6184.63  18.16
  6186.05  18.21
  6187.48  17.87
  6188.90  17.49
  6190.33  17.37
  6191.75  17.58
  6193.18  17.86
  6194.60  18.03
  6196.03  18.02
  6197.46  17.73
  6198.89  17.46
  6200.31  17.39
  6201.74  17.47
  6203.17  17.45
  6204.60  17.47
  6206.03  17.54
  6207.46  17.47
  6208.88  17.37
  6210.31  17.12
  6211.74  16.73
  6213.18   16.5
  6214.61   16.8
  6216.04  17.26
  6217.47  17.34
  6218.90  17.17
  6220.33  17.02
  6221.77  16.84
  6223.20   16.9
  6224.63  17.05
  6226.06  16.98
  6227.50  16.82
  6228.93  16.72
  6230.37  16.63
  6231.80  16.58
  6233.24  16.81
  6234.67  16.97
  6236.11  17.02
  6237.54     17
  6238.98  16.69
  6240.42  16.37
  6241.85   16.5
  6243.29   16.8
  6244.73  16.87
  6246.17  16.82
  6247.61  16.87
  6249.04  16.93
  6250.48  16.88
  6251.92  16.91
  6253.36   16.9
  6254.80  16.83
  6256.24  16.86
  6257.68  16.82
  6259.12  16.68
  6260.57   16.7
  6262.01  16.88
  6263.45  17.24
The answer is 0.07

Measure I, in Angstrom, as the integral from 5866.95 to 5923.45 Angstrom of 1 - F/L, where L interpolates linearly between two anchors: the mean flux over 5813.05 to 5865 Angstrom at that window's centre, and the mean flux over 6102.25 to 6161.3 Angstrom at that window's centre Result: 6.5 Angstrom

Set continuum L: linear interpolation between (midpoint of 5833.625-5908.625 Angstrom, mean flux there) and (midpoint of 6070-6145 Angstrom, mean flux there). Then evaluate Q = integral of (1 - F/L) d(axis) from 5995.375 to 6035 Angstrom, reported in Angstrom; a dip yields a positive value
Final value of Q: 0.16 Angstrom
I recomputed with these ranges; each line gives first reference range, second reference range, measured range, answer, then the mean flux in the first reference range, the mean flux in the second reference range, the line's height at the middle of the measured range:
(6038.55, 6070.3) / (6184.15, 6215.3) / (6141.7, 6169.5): 0.4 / 19.1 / 17.5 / 18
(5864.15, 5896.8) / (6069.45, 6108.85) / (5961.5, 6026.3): -1.0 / 16.6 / 18.8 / 17.8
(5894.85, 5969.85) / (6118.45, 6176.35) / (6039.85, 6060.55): -1.6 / 17.6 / 17.8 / 17.7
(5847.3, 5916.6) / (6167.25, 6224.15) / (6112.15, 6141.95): -1.6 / 17.2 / 17.4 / 17.3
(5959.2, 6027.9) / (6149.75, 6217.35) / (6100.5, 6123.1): -1.1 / 18.1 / 17.5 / 17.7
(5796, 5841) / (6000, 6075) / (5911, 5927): 1.0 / 19.2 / 18.6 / 18.9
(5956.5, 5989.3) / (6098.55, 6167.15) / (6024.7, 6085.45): -2.7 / 18.1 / 18.2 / 18.1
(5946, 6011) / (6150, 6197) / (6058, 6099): -2.6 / 18.1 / 17.5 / 17.8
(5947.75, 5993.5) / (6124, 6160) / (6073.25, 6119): -1.5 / 18.1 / 18.1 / 18.1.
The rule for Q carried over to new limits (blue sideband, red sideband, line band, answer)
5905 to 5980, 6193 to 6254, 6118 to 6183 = -2.0 Angstrom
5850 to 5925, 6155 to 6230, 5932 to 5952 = -1.0 Angstrom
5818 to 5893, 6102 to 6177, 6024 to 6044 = -0.6 Angstrom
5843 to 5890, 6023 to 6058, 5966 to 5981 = 0.2 Angstrom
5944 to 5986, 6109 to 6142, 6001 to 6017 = 0.4 Angstrom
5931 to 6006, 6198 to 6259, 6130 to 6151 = -0.9 Angstrom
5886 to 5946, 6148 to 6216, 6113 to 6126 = -0.9 Angstrom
